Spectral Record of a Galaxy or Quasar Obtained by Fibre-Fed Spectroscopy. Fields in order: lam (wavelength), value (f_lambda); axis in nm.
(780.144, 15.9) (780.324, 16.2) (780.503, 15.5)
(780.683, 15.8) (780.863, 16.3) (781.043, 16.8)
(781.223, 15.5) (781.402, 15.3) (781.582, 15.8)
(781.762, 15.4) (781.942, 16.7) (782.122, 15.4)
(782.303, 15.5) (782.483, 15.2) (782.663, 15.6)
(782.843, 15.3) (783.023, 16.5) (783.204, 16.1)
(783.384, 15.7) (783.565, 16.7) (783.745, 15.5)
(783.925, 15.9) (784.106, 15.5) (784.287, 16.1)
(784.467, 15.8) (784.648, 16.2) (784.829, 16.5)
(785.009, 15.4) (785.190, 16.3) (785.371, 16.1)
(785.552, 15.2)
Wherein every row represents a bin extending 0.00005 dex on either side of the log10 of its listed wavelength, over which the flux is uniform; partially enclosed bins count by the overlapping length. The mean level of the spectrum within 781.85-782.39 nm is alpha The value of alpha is 15.8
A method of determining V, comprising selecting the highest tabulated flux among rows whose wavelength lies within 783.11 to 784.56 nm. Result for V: 16.7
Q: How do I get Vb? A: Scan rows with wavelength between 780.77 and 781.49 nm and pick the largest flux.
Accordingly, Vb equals 16.8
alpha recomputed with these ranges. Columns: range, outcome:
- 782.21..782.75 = 15.4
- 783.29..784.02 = 16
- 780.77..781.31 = 16.2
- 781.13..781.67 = 15.6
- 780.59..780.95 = 16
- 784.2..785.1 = 16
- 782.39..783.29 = 15.7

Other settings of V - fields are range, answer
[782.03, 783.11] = 16.5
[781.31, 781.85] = 15.8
